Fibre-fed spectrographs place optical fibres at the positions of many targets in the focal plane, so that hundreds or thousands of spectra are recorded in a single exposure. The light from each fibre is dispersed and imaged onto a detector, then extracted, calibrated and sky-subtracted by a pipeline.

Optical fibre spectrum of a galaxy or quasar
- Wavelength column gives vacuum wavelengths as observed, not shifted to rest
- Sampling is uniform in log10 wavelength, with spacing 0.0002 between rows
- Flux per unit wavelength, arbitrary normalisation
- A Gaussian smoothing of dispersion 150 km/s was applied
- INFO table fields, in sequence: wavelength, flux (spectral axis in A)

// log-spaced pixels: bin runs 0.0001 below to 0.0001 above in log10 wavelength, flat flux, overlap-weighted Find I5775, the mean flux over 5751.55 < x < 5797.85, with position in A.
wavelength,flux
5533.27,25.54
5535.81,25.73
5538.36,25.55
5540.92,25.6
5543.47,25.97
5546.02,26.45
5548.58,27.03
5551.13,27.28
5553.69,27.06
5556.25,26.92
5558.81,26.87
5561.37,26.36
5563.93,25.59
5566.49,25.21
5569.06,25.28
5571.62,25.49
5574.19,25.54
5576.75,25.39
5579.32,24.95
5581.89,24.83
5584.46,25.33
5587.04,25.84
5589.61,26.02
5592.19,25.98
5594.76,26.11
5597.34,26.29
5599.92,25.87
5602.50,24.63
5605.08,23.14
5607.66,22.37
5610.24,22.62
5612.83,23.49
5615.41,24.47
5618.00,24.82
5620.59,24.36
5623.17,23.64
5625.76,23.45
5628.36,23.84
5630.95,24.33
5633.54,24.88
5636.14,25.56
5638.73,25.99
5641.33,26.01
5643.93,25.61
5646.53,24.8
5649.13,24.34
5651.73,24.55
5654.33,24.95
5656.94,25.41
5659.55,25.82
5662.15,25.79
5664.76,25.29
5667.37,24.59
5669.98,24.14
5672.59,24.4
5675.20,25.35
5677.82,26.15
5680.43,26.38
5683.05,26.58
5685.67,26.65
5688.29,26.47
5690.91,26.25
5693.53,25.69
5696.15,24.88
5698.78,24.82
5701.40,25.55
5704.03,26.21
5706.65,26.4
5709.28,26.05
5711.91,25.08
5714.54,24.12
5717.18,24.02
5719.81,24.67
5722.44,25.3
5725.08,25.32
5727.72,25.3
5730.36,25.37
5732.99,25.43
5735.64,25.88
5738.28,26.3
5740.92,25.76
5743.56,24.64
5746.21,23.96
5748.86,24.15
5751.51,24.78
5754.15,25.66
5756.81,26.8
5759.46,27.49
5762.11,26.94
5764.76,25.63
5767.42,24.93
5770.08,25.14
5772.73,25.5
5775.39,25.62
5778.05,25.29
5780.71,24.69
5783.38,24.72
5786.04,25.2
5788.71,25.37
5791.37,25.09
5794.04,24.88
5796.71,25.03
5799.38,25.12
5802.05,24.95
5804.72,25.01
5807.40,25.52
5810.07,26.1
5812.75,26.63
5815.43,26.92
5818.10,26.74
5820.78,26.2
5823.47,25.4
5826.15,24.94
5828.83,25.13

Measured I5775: 25.5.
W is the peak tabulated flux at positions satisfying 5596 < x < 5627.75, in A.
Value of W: 26.29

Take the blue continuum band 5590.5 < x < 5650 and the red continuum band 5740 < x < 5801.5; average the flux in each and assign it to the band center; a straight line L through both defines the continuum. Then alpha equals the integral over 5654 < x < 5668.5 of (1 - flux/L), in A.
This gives -0.3 A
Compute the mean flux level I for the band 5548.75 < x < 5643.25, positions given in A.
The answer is 25.2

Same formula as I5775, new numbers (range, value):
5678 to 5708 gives 26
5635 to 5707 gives 25.5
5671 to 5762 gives 25.5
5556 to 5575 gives 25.9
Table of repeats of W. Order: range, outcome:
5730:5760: 27.49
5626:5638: 25.56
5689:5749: 26.4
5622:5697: 26.65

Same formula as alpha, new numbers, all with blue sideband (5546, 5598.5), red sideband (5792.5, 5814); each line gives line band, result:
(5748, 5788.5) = -0.05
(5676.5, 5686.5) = -0.28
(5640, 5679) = 0.93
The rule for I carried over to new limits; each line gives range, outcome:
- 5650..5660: 25.1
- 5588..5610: 25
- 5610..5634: 24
